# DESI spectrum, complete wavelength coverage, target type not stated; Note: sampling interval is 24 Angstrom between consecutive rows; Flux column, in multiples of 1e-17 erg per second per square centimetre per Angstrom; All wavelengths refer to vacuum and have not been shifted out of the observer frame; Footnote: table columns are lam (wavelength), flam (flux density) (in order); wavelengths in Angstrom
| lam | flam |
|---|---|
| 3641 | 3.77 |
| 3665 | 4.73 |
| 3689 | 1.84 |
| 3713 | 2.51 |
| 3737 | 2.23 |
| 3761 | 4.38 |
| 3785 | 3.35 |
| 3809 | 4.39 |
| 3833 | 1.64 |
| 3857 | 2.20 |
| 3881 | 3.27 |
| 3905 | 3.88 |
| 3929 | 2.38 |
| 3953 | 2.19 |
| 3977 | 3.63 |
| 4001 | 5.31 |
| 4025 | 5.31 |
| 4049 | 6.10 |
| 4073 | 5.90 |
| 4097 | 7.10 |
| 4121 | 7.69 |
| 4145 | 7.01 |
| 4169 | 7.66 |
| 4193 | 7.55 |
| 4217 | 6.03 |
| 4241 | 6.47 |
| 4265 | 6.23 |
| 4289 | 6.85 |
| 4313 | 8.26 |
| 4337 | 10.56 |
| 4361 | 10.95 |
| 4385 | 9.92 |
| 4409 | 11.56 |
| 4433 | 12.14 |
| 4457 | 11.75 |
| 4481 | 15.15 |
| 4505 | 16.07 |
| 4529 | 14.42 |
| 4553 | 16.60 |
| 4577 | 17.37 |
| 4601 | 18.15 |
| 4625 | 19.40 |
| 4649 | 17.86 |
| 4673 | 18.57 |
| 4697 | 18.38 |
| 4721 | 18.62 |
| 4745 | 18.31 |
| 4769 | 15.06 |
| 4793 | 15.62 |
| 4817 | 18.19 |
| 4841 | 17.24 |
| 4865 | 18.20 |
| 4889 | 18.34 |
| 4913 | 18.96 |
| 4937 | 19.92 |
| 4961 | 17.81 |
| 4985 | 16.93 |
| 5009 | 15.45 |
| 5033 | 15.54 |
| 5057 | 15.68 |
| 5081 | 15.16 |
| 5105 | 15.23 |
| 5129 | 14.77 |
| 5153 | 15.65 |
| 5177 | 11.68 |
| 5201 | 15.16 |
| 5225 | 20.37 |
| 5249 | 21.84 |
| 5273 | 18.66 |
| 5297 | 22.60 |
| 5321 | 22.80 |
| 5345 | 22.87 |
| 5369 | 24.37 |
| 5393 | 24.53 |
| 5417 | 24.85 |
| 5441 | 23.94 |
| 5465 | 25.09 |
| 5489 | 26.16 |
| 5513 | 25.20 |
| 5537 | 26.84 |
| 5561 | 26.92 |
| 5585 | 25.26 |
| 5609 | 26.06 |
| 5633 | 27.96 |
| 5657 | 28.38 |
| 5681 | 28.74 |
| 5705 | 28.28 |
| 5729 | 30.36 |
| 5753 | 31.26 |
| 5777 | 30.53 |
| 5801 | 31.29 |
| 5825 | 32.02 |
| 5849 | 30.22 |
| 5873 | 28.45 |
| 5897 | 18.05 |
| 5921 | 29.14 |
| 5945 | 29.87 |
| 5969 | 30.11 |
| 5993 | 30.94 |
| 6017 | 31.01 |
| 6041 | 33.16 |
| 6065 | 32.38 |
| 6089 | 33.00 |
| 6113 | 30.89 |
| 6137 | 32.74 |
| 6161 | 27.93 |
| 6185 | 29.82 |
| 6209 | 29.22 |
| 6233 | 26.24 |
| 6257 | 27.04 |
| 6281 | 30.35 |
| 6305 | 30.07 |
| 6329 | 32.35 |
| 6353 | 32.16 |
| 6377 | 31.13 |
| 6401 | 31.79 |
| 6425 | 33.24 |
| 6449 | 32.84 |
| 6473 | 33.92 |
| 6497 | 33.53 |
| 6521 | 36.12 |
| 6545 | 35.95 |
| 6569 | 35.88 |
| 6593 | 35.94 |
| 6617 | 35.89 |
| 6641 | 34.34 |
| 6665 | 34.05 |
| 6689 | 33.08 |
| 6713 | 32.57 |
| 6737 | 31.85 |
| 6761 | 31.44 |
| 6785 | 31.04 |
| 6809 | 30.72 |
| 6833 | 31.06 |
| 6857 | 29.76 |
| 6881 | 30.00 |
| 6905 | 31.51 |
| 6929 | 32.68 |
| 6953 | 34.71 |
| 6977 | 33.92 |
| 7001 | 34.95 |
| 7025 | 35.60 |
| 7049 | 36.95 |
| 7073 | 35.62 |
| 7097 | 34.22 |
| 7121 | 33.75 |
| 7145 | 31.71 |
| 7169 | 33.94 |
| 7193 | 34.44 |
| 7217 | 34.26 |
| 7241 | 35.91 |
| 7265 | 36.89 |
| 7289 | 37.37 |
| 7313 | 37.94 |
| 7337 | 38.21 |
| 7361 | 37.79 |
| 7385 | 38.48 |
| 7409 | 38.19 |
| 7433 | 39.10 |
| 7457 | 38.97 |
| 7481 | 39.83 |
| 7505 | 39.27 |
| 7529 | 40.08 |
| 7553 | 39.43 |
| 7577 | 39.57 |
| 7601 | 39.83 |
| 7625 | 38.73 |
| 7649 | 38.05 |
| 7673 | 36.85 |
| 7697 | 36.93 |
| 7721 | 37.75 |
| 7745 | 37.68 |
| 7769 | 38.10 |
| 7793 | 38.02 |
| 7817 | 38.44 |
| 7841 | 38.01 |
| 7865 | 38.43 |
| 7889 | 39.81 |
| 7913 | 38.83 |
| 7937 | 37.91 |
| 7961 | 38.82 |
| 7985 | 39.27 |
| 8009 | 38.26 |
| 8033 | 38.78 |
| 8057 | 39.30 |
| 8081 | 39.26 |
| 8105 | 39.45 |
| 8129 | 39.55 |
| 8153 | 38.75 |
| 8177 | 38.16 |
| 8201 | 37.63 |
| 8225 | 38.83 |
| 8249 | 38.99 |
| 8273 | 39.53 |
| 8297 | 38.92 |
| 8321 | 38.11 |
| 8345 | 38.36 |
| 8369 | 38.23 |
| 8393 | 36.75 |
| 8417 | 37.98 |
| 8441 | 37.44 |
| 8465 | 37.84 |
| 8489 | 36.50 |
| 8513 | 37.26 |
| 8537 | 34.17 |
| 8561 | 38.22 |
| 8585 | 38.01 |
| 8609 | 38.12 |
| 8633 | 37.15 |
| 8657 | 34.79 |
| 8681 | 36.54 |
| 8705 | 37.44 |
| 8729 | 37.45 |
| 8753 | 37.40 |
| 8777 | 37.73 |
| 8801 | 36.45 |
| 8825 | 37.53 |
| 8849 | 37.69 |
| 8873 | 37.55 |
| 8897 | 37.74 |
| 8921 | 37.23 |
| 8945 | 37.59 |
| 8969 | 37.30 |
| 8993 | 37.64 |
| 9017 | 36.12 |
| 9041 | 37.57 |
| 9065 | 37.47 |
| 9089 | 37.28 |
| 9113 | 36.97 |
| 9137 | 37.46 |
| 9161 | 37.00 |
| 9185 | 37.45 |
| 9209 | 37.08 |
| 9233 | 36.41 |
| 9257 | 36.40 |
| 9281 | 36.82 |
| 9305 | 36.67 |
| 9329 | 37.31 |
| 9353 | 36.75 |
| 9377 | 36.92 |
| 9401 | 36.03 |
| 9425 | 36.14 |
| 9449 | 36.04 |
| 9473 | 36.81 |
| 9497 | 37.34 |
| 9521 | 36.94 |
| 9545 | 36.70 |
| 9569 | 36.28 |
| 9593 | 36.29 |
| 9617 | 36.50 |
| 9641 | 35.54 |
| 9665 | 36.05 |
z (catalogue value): 0.00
